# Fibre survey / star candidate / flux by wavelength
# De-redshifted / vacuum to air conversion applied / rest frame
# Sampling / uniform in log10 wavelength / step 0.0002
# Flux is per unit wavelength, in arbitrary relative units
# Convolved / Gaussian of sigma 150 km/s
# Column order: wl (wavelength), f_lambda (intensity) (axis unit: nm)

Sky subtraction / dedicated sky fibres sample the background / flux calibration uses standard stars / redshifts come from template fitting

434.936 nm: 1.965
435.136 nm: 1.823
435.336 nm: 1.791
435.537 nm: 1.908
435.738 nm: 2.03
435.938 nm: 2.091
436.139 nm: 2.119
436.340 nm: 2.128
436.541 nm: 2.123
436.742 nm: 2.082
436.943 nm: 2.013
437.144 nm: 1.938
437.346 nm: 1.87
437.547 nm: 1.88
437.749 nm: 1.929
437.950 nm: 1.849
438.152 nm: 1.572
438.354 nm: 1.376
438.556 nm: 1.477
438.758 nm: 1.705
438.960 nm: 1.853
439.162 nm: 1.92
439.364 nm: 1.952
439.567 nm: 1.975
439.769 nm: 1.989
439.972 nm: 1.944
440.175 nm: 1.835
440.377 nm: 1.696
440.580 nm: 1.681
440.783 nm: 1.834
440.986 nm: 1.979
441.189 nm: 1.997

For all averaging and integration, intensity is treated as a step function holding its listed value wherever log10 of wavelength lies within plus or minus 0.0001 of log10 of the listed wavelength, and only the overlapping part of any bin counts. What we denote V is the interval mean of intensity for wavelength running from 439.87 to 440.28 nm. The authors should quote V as 1.89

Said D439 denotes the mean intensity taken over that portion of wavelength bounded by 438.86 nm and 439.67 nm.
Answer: 1.93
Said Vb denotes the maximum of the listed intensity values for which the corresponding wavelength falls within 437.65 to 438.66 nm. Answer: 1.929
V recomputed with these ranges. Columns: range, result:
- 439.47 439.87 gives 1.98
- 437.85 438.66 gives 1.57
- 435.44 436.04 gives 2.01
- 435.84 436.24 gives 2.1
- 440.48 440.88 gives 1.76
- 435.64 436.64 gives 2.1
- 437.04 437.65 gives 1.9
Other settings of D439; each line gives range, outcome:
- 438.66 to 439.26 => 1.83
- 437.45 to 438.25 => 1.81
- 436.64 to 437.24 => 2.01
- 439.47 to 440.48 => 1.89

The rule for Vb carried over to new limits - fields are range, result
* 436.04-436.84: 2.128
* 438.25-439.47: 1.952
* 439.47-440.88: 1.989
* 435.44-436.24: 2.119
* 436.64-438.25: 2.082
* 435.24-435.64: 1.908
